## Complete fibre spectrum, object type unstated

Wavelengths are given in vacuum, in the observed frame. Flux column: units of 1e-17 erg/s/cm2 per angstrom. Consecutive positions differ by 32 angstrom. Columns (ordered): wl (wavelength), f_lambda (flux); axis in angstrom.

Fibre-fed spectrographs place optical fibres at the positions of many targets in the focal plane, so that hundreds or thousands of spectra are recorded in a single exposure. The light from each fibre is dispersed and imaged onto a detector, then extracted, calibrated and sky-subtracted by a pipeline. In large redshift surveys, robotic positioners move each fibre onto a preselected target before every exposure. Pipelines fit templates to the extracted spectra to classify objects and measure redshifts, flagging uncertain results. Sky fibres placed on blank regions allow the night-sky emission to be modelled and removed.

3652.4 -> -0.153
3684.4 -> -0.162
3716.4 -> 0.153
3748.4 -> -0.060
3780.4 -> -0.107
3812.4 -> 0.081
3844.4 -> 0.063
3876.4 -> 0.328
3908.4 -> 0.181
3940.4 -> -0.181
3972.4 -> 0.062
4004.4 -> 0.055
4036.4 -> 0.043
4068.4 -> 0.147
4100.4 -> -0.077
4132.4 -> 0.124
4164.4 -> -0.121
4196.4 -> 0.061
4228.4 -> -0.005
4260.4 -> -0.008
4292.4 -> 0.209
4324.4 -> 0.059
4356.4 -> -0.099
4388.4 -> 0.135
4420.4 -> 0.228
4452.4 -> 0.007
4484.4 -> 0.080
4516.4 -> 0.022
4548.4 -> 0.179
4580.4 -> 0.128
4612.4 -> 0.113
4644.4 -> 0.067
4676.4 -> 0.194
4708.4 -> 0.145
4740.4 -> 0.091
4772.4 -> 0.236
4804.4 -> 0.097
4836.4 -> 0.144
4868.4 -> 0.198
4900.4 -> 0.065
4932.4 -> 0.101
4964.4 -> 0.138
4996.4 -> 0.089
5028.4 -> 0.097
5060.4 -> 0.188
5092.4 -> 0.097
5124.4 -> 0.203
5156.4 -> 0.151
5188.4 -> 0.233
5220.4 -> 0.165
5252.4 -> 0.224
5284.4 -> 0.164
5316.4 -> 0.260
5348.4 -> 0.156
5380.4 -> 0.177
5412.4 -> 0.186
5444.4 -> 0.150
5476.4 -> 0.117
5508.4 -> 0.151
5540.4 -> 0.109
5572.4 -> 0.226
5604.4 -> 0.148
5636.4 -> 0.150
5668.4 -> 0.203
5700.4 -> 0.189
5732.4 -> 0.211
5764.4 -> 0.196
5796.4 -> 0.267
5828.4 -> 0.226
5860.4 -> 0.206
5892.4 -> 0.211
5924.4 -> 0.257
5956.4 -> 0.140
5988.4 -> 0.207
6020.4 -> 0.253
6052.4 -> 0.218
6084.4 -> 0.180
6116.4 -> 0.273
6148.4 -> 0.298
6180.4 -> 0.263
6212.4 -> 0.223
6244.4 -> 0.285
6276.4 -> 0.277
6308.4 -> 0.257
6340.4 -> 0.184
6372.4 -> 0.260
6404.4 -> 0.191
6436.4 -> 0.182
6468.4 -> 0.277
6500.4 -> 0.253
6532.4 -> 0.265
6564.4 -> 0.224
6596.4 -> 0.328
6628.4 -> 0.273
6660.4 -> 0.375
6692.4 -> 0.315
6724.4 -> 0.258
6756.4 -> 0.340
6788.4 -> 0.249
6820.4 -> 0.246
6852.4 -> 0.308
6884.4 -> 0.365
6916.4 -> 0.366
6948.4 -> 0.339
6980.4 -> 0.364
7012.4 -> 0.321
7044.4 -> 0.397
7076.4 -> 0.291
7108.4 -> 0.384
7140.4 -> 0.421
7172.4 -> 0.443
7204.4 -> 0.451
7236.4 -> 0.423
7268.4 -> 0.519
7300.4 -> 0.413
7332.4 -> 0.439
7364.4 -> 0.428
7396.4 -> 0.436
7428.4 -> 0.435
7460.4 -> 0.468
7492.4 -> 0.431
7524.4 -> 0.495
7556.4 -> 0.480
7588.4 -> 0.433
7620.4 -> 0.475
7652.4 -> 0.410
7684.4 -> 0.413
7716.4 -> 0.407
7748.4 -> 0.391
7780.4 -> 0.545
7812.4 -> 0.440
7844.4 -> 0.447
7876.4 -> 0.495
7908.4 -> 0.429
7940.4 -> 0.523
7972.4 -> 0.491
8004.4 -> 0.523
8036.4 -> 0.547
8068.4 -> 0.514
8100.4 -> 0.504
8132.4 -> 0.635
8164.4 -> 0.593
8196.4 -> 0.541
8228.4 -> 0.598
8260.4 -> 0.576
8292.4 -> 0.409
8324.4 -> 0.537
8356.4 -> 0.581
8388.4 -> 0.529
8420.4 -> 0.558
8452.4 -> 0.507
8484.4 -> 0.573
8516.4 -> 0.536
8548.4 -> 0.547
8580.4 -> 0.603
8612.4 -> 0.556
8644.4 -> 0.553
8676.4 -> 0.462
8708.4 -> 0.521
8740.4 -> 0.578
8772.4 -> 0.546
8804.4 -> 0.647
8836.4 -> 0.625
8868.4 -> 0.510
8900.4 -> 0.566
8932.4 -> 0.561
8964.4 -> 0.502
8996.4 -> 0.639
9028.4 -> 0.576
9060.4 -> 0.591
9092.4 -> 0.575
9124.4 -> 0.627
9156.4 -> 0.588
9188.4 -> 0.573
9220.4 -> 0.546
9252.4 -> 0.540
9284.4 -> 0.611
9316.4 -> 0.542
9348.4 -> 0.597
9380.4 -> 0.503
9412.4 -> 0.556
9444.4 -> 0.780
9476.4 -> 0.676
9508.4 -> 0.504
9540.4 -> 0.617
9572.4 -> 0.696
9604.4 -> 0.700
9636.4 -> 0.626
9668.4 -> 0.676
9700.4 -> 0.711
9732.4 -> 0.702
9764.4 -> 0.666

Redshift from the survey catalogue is 0.783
